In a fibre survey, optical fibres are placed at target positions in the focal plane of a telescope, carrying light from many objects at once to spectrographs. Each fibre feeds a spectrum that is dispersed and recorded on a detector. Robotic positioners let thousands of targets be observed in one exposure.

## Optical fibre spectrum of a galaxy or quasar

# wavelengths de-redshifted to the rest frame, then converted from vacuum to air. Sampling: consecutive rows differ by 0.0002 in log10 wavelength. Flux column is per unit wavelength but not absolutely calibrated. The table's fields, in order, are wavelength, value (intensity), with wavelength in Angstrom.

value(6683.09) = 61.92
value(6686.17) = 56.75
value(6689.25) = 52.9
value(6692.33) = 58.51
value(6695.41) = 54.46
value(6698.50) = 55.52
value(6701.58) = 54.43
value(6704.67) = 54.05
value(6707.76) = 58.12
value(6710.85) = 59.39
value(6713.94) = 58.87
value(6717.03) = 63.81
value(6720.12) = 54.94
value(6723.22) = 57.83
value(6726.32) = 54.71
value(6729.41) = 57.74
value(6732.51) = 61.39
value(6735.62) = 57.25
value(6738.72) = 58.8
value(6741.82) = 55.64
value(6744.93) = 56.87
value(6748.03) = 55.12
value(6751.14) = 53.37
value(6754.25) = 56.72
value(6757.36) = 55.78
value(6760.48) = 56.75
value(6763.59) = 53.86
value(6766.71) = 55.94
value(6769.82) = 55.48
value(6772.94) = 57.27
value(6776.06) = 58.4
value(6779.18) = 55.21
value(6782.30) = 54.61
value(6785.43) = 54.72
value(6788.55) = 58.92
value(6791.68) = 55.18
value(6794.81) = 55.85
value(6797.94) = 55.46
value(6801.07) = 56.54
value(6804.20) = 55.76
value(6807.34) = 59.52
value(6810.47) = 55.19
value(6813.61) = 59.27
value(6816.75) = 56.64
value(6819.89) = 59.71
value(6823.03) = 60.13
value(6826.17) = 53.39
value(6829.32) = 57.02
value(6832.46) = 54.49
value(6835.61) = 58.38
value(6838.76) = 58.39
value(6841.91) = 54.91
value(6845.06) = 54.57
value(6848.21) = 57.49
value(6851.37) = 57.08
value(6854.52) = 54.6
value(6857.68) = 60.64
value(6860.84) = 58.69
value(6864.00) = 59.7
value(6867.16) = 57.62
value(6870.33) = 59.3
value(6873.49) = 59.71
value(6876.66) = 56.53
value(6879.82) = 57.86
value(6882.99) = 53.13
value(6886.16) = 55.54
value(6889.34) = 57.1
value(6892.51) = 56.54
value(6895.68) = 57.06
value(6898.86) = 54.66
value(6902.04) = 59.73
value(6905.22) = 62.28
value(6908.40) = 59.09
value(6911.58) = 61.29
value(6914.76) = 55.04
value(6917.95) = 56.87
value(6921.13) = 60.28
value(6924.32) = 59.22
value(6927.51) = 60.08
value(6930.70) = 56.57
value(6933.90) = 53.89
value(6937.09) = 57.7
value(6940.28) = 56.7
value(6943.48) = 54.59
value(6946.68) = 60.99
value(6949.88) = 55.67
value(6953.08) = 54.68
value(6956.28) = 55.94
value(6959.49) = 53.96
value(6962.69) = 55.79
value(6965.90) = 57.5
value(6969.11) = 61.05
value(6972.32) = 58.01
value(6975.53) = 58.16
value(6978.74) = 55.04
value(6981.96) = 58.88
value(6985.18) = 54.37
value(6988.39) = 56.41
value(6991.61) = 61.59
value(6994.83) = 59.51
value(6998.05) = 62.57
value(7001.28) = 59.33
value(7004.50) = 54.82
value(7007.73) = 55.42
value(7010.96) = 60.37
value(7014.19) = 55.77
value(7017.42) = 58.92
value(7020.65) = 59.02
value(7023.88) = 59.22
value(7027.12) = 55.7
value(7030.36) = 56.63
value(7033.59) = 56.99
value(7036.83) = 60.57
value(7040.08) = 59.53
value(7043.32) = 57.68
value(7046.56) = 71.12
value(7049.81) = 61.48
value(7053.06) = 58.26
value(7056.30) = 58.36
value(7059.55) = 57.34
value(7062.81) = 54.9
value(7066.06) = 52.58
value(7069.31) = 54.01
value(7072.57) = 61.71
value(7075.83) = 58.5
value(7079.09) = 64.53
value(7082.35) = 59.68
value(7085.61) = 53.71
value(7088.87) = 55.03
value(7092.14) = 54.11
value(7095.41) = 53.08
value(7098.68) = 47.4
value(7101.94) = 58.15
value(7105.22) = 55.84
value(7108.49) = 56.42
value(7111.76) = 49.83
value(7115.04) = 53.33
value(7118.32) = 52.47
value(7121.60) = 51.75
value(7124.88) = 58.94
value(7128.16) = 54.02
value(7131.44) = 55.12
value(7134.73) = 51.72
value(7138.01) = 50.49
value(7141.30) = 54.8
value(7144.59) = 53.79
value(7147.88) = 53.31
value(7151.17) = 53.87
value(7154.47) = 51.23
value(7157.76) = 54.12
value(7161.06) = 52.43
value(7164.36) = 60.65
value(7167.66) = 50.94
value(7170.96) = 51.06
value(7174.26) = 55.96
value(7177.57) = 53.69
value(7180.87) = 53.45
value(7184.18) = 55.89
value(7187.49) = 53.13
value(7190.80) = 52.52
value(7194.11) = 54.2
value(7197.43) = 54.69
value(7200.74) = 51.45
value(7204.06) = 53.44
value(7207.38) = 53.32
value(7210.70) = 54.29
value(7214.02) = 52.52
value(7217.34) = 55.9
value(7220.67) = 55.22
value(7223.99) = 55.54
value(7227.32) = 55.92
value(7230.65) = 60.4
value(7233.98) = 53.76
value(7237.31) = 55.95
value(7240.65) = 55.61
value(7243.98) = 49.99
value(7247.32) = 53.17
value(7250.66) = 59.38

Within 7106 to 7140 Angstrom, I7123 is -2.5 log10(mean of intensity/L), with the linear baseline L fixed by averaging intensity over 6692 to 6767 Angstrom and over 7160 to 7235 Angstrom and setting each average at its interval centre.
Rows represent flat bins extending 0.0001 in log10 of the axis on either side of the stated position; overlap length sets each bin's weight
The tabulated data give 0.026 mag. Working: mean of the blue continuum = 56.8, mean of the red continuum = 54.4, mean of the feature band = 53.5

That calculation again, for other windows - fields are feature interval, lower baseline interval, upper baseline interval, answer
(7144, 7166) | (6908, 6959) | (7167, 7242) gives 0.01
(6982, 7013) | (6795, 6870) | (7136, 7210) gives -0.05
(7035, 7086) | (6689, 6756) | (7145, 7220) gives -0.09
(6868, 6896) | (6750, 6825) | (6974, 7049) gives 0.01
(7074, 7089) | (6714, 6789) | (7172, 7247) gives -0.07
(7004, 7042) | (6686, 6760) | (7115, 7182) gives -0.06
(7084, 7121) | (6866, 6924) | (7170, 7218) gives 0.03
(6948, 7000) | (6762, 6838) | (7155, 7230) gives -0.04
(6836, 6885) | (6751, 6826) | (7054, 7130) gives -0.02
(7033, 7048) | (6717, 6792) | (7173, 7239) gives -0.11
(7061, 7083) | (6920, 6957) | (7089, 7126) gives -0.07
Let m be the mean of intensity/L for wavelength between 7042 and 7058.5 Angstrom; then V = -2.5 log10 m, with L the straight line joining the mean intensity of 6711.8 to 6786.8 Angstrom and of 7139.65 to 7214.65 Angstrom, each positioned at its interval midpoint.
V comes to -0.126 mag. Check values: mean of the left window 56.7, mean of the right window 53.7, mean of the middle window 61.3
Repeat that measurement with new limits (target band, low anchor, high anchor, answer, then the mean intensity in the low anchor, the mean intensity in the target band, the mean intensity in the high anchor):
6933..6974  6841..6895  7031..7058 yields 0.04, 57.1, 56.7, 60.4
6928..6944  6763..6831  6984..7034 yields 0.02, 56.6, 56.3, 58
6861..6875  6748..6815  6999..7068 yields -0.04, 56.1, 59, 58.3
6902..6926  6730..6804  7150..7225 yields -0.07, 56.3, 59.2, 53.9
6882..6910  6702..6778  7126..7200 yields -0.03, 57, 57.3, 53.7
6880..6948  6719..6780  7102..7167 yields -0.04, 56.5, 57.5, 54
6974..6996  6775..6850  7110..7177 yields -0.05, 56.6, 57.7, 53.5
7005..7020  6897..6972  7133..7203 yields -0.02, 57.5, 57.5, 53.5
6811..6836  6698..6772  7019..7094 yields 0.00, 56.8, 57.2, 58.3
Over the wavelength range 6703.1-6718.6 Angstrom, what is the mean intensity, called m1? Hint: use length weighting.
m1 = 58.8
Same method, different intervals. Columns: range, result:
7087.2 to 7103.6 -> 53.5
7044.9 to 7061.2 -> 61.3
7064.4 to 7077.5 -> 56.7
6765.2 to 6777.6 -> 56.8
